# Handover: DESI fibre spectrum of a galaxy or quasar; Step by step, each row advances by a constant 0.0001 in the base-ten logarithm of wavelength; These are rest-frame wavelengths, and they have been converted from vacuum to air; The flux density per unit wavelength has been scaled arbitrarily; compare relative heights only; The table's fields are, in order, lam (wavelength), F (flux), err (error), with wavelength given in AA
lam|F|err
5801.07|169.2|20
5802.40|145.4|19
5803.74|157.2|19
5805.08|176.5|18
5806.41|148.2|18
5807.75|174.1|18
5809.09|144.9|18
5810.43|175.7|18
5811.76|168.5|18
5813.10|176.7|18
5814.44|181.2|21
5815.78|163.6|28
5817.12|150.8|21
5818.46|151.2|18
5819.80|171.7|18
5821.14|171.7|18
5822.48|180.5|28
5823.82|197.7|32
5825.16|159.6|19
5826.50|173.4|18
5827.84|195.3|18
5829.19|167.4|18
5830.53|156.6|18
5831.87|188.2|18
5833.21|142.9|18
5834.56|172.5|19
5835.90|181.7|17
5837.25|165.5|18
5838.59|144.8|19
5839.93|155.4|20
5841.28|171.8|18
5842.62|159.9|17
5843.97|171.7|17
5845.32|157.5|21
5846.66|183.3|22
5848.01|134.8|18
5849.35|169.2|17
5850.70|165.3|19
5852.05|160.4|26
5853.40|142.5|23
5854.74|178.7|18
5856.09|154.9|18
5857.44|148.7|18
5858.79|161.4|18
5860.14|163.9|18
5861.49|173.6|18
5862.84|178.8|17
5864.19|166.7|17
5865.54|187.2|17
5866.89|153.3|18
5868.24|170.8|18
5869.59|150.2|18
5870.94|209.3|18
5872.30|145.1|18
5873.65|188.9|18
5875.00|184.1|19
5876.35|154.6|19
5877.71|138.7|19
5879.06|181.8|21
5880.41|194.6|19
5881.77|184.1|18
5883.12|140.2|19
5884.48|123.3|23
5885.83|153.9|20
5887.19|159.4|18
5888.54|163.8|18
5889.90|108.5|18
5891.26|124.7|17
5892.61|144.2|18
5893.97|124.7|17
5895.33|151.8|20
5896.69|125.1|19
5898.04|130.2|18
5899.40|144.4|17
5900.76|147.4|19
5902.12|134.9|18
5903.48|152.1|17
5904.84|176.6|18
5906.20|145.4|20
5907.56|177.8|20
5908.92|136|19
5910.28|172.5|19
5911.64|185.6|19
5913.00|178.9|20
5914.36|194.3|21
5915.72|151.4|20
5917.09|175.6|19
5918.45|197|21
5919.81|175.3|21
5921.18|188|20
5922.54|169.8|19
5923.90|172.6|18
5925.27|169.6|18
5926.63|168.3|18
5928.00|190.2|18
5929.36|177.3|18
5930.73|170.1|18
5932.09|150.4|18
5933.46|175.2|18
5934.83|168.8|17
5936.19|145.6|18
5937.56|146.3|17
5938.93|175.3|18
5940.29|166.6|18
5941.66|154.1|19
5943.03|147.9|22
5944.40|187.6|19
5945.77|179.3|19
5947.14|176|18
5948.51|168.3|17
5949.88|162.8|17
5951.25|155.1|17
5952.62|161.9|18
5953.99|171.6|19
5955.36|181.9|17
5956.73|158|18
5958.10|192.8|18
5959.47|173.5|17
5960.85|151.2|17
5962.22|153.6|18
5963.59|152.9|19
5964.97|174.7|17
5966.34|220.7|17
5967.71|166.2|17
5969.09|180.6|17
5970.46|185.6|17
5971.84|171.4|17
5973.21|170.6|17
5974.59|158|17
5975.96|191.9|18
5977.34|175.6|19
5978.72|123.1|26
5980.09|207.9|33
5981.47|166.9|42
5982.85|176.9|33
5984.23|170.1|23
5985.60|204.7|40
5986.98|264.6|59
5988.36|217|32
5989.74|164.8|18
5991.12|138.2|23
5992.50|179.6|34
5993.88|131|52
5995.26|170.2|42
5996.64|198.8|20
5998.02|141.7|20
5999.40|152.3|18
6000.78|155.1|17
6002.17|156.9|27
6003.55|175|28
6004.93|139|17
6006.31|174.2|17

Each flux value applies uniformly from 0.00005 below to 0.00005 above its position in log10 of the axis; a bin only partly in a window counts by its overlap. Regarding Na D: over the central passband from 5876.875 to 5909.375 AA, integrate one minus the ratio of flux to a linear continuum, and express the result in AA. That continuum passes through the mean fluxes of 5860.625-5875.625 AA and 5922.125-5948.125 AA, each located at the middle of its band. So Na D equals 4.3 AA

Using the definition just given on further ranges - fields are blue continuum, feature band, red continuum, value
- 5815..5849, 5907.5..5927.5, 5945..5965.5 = -0.8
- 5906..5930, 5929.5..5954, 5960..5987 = 1.5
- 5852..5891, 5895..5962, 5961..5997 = 1.8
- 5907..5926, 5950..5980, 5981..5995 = 1.4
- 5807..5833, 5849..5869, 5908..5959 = 0.6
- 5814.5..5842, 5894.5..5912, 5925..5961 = 1.7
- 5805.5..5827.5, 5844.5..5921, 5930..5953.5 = 2.7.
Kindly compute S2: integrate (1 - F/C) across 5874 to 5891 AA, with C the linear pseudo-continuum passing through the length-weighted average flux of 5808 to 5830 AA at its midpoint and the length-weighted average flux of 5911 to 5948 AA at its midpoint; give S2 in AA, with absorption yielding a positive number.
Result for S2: 1.41 AA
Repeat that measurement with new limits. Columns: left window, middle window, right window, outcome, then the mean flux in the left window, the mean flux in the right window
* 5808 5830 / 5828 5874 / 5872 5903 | -1.35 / 171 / 150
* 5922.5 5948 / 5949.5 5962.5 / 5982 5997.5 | 0.51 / 168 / 183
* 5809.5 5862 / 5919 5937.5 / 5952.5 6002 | 0.10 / 166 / 174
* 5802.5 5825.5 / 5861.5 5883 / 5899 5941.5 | -0.59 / 167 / 167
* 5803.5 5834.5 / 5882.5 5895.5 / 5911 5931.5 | 2.66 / 169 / 177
